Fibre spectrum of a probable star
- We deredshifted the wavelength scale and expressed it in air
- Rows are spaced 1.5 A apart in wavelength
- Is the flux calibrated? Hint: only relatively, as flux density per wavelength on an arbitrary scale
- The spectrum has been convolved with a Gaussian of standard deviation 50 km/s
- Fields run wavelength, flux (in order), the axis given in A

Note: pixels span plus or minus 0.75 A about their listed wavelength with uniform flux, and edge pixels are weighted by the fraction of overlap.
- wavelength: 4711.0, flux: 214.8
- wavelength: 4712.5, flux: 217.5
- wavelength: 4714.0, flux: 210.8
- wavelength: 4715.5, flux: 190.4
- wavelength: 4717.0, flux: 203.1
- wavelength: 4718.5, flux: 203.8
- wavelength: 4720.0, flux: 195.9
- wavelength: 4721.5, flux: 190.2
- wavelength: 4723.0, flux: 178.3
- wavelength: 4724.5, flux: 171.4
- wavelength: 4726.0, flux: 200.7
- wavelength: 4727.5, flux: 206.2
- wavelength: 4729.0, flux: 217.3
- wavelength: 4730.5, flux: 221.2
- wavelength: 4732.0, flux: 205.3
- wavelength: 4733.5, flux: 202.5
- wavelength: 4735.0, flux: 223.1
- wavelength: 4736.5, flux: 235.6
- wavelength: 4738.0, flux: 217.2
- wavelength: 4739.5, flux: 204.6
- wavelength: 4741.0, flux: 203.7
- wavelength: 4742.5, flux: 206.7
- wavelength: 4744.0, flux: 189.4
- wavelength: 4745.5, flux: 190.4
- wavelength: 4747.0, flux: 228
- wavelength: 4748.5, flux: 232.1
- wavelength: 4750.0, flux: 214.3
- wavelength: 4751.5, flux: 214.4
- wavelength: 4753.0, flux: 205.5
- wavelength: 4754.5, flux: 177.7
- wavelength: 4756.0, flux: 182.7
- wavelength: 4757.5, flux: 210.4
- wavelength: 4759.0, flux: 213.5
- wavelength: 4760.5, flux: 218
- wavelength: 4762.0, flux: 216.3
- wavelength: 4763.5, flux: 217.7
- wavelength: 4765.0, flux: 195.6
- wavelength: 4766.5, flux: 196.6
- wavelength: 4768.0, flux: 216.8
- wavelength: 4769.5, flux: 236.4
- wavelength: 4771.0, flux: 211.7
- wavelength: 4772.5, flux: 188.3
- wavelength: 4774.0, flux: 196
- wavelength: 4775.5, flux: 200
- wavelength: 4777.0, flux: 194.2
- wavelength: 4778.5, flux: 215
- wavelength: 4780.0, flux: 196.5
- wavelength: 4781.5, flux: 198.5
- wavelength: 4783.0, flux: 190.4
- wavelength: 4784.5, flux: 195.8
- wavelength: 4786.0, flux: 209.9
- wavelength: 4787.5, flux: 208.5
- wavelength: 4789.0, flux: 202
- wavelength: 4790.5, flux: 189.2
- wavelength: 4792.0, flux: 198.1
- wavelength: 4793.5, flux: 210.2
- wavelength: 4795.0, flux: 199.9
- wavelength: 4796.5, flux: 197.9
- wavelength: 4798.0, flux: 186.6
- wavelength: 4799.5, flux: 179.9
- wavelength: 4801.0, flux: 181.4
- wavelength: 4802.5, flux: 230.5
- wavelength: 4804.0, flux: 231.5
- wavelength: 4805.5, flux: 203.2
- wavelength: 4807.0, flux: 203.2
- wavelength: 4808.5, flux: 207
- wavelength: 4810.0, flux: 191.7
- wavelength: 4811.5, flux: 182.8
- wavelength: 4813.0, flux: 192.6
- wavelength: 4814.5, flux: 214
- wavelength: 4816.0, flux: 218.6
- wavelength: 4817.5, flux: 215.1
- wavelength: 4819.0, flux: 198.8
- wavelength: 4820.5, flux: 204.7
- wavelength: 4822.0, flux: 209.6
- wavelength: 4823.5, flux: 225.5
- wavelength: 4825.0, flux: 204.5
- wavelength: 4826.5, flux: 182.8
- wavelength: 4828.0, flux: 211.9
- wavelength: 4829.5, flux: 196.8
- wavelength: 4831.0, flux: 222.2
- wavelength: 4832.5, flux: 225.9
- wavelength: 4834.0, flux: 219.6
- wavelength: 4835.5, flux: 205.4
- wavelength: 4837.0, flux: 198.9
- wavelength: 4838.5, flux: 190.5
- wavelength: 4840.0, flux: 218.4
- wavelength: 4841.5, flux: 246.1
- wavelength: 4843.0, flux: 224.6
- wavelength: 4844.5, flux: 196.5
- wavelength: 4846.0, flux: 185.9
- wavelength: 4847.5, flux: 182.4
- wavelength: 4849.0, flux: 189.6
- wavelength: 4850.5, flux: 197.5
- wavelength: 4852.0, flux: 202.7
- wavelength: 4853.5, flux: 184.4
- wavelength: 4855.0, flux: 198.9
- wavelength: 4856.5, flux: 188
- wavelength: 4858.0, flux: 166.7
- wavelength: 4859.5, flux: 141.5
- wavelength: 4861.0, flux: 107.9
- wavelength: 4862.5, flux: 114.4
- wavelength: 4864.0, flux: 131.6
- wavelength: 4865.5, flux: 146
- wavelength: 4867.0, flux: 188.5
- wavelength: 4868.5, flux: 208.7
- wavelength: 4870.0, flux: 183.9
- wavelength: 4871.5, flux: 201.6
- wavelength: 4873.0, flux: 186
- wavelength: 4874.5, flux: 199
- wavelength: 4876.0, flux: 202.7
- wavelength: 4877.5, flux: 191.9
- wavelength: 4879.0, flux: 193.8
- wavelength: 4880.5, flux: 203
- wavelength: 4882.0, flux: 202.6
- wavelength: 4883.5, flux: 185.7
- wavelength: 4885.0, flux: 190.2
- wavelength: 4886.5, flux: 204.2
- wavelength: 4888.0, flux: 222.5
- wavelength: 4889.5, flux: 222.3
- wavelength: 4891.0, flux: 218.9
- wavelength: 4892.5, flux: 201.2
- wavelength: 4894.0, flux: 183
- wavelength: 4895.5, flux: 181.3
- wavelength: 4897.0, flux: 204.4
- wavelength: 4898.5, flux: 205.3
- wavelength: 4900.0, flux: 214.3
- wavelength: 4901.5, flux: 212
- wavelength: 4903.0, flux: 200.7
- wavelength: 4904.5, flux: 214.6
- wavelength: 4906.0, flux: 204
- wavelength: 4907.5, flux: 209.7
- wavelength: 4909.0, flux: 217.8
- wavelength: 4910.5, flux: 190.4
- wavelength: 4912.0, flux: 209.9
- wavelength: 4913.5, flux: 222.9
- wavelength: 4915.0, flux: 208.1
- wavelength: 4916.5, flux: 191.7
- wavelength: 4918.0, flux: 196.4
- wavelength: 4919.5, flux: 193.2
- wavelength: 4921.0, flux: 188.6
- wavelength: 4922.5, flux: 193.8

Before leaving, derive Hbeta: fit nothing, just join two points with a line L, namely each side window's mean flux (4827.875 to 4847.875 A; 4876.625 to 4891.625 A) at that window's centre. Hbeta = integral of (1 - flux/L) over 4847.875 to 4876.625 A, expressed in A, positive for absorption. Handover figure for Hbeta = 4.2 A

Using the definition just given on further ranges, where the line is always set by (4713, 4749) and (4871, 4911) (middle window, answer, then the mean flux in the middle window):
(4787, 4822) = 0.3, 202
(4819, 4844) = -0.9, 211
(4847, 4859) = 0.9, 188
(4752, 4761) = 0.2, 201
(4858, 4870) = 3.0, 152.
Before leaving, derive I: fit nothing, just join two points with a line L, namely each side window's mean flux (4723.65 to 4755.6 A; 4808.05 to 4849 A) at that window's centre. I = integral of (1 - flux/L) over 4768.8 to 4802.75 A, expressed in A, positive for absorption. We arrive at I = 1.1 A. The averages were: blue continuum 208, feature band 200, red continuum 206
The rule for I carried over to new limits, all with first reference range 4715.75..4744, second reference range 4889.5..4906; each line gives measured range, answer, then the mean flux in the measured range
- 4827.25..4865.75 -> 2.9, 189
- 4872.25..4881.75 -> 0.4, 196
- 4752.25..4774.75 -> -0.1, 206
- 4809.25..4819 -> 0.1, 202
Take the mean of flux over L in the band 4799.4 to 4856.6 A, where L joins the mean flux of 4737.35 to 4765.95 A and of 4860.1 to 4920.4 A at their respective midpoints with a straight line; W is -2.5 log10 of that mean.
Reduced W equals -0.025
